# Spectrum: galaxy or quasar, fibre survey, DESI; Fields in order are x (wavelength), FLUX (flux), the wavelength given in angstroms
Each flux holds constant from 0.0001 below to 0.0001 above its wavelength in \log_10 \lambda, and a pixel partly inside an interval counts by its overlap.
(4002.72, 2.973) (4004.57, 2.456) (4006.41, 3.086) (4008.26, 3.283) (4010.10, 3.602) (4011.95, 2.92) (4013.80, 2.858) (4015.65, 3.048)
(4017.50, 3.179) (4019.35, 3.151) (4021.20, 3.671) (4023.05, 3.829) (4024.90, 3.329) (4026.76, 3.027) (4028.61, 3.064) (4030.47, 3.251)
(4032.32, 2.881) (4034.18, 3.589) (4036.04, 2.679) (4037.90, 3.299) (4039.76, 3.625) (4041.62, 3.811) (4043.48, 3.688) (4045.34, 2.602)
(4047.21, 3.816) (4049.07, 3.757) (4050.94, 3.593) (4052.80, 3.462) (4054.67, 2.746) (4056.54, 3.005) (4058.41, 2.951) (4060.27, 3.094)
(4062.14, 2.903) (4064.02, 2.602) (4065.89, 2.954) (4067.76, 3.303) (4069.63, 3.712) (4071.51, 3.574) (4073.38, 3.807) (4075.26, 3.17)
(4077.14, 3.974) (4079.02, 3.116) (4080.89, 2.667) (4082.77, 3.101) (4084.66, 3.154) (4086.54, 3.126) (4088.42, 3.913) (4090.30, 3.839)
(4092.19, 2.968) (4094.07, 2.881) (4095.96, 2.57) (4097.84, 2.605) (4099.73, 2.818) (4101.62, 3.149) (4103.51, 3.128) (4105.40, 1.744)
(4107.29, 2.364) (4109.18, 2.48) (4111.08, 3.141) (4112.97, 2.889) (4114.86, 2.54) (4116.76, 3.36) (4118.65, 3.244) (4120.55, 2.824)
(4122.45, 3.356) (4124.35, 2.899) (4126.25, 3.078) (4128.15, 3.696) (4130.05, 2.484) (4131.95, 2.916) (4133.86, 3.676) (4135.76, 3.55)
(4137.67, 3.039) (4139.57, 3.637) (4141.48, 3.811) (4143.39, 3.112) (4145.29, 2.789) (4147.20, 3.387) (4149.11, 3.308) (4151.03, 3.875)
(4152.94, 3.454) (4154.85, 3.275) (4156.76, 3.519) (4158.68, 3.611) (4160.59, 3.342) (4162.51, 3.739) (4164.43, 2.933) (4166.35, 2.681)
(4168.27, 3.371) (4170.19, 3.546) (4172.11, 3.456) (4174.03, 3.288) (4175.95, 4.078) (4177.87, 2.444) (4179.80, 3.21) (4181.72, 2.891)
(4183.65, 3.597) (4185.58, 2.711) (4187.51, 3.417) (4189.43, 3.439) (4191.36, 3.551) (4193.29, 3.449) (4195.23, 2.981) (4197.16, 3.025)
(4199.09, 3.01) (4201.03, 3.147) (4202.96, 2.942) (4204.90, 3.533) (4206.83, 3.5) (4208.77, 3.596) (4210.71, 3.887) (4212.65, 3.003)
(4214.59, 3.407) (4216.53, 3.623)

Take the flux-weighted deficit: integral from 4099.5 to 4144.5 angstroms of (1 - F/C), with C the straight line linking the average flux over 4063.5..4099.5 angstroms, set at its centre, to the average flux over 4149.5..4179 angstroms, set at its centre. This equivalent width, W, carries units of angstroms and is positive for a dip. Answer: 3.41 angstroms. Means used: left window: 3.21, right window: 3.37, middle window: 3.04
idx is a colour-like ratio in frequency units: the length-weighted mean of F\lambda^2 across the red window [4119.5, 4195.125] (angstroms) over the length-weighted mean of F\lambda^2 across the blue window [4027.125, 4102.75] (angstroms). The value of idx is 1.07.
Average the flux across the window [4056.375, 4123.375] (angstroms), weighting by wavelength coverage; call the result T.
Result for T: 3.06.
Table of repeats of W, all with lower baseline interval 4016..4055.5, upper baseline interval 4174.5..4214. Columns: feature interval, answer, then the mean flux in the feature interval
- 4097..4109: 2.48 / 2.62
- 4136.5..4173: -0.84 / 3.36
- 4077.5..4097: 0.93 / 3.16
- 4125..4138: 0.35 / 3.21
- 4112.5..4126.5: 1.17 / 3.03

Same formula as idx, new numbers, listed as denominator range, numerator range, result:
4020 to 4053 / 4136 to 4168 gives 1.05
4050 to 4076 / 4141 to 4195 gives 1.09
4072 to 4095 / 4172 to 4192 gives 1.03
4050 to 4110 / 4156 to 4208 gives 1.12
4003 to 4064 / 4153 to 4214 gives 1.10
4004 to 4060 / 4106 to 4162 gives 1.03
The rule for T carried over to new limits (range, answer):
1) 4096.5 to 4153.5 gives 3.07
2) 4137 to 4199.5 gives 3.31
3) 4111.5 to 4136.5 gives 3.11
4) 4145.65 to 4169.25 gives 3.36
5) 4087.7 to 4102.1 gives 3.08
